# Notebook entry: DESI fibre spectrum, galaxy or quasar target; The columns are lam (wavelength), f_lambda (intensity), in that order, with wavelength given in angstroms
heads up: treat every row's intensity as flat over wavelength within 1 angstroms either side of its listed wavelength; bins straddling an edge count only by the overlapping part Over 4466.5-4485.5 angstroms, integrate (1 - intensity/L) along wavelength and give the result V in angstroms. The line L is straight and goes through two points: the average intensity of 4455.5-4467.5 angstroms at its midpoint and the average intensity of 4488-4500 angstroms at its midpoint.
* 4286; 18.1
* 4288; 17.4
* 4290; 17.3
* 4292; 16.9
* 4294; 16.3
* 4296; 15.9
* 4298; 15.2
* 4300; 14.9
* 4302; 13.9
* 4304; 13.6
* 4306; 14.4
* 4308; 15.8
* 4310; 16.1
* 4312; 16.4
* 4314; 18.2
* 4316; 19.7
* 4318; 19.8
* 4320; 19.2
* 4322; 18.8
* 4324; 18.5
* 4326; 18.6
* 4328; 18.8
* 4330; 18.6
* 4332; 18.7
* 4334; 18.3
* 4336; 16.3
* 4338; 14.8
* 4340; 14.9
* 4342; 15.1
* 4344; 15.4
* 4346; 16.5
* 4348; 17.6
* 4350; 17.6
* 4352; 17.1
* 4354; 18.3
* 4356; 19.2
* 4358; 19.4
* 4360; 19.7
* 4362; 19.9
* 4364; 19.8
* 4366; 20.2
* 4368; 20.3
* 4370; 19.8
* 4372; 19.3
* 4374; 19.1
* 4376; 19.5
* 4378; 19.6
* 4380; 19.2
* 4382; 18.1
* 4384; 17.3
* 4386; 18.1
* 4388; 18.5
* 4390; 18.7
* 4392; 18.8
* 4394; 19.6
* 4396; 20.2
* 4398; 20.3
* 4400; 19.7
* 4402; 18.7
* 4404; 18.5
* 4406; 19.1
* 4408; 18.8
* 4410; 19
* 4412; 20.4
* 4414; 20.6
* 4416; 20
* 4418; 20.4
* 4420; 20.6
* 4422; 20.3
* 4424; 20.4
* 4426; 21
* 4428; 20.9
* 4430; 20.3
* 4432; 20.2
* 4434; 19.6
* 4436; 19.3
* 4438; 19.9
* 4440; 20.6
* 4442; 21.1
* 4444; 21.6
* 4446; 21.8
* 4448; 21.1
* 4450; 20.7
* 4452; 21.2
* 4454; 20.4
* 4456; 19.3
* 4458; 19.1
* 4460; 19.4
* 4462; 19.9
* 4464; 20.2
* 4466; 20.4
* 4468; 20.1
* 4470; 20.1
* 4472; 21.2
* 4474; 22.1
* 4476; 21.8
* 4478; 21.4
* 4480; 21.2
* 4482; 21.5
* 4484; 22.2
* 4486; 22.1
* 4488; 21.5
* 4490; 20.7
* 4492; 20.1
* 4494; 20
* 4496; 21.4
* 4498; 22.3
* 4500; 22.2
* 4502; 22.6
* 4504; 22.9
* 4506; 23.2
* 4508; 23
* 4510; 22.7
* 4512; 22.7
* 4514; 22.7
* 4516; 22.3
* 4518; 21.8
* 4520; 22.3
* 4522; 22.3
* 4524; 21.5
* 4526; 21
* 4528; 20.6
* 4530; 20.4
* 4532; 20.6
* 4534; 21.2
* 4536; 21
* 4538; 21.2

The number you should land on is -0.9 angstroms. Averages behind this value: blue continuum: 19.8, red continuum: 21.1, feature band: 21.3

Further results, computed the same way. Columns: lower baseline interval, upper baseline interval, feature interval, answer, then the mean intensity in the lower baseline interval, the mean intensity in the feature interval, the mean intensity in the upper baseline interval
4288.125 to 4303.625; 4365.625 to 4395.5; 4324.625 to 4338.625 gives -0.5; 15.8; 17.8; 19.1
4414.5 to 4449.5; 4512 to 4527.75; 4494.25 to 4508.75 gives -0.5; 20.5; 22.4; 22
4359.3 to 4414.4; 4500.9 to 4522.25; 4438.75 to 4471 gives 1.0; 19.3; 20.4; 22.6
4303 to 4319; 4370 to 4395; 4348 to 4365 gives -0.7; 16.8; 18.8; 18.9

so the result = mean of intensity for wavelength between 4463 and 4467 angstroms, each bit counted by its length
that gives 20.3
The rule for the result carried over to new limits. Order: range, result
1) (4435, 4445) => 20.5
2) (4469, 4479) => 21.3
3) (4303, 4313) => 15.3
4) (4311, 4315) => 17.3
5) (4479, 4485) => 21.6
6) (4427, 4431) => 20.6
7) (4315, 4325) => 19.2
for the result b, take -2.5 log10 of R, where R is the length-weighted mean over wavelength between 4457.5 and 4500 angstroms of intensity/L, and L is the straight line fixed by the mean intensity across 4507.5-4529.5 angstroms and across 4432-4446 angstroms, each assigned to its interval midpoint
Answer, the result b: 0.02 mag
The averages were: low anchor 20.4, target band 20.9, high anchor 22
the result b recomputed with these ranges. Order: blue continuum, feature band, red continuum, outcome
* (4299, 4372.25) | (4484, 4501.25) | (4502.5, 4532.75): 0.00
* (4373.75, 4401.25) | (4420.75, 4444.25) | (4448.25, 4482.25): -0.03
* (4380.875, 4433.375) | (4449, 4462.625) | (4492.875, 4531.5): 0.04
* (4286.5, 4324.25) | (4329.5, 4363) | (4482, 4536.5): 0.02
